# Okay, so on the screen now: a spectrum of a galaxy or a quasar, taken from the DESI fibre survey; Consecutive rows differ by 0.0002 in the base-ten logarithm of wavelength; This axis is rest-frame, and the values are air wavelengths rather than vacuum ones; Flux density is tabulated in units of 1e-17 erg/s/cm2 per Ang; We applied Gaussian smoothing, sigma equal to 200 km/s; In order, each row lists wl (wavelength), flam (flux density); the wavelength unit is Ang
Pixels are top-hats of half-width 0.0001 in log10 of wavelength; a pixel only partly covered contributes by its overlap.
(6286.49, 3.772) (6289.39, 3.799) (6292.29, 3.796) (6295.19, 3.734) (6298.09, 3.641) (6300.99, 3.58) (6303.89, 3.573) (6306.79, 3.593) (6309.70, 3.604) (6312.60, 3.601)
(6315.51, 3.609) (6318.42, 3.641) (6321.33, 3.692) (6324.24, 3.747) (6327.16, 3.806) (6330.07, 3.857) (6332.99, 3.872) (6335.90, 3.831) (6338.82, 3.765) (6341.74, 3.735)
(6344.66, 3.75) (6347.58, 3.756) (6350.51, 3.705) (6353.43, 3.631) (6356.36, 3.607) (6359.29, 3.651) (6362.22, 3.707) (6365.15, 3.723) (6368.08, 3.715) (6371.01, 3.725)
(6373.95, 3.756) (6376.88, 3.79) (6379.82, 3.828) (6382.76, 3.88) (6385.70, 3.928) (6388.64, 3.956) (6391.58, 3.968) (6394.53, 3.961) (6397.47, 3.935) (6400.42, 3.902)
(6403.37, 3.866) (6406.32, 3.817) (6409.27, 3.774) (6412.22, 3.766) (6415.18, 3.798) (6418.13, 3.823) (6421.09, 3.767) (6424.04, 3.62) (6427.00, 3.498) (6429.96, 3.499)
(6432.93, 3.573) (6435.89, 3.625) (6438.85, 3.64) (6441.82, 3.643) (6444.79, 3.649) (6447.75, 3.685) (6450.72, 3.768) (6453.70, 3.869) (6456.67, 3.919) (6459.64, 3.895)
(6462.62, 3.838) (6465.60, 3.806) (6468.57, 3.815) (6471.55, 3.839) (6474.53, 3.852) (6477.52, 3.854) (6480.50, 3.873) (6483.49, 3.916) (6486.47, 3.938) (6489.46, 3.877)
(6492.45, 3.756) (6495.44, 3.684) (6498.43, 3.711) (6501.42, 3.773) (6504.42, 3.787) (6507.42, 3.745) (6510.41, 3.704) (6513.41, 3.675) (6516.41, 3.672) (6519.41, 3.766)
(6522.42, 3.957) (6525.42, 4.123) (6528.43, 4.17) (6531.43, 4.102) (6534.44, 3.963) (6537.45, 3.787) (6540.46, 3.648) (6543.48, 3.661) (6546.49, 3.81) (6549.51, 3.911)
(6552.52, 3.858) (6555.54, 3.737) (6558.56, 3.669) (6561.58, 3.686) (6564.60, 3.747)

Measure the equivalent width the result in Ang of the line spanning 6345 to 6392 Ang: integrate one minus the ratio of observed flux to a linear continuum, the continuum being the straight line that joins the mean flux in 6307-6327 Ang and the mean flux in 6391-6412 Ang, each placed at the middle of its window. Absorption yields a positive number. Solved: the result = 0.3 Ang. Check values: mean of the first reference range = 3.65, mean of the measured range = 3.77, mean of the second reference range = 3.88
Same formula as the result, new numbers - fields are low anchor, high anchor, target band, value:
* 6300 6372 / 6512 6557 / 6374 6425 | -1.30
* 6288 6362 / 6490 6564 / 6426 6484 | 0.27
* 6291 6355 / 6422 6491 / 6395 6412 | -0.54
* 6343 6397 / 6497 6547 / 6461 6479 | -0.11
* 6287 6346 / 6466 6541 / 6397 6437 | 0.56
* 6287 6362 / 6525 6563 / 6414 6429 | 0.30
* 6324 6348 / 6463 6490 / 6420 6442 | 1.36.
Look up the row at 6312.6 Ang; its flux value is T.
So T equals 3.601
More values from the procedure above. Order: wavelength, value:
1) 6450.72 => 3.768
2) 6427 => 3.498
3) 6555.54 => 3.737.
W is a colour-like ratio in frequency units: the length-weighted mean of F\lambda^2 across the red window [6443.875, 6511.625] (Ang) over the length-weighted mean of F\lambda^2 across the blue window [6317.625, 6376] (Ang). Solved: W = 1.06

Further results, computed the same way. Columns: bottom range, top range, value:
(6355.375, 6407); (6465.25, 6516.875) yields 1.03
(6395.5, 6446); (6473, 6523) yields 1.04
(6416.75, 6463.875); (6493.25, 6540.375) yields 1.06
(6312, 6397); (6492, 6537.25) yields 1.07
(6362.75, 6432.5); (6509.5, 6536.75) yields 1.07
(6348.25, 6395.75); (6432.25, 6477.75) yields 1.02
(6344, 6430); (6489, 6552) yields 1.06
